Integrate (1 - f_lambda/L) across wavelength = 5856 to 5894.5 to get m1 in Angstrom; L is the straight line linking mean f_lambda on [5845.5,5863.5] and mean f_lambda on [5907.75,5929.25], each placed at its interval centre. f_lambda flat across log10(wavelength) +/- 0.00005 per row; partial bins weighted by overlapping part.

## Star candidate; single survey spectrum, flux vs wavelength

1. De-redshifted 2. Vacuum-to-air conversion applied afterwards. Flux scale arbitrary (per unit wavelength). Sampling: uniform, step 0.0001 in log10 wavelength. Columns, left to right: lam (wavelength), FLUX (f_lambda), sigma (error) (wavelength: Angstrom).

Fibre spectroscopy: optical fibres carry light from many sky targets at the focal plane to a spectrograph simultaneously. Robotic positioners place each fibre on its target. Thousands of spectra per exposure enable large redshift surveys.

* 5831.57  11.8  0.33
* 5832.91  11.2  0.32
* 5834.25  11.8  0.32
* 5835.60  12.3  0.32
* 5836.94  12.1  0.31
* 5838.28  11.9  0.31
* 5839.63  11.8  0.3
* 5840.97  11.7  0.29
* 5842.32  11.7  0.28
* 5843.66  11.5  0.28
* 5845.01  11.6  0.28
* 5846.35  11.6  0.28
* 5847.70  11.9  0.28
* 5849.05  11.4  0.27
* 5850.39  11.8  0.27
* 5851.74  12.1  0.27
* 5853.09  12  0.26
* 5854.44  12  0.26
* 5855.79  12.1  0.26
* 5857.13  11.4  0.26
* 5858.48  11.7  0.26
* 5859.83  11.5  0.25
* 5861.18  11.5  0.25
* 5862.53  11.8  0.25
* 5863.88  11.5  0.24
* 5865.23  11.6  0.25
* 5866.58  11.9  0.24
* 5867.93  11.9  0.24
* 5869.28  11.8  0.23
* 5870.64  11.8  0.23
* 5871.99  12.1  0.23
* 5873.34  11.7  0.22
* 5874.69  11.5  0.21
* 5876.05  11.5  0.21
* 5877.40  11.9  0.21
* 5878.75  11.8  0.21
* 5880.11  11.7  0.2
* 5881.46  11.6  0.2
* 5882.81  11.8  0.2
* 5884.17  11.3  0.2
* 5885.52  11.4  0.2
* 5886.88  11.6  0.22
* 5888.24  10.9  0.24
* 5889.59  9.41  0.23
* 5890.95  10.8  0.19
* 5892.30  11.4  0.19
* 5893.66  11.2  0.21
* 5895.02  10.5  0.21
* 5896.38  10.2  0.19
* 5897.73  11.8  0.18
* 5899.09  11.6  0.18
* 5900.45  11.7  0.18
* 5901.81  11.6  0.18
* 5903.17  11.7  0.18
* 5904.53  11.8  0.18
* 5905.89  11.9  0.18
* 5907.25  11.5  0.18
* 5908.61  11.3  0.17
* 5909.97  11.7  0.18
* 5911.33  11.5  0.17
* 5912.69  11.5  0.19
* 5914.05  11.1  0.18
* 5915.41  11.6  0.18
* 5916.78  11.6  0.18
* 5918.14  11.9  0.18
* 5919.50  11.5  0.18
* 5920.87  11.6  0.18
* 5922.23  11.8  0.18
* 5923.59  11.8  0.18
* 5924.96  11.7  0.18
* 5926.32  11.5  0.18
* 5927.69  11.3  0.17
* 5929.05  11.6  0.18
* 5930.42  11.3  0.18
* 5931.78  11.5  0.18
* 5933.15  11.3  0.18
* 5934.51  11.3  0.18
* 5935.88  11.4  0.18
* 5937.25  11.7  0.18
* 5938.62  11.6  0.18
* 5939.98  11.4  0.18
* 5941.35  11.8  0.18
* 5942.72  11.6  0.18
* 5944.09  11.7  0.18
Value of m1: 0.6 Angstrom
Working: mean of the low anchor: 11.7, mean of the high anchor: 11.6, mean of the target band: 11.5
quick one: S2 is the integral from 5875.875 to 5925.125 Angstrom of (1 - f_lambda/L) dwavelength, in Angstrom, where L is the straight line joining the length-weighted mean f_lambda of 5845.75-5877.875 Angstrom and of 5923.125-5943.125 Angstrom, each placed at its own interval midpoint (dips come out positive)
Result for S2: 0.8 Angstrom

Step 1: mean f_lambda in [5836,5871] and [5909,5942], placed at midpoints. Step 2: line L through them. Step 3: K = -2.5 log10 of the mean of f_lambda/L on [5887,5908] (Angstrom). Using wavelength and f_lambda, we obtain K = 0.04 mag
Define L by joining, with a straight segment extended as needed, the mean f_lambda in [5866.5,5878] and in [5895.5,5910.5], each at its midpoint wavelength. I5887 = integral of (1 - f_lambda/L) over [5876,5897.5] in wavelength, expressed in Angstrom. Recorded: 0.9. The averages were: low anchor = 11.8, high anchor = 11.5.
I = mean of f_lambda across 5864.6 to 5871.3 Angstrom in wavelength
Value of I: 11.8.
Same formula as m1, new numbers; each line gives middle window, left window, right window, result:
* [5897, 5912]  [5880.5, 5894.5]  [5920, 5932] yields -0.4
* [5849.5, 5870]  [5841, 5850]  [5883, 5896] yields -0.6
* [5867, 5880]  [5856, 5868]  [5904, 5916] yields -0.2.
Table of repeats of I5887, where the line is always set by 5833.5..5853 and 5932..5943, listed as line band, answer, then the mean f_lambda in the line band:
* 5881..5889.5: 0.28 Angstrom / 11.3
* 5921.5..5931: -0.03 Angstrom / 11.6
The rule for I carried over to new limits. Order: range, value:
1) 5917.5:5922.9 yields 11.7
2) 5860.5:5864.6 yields 11.6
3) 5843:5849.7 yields 11.6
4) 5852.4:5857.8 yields 11.9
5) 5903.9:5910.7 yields 11.6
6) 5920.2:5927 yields 11.7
